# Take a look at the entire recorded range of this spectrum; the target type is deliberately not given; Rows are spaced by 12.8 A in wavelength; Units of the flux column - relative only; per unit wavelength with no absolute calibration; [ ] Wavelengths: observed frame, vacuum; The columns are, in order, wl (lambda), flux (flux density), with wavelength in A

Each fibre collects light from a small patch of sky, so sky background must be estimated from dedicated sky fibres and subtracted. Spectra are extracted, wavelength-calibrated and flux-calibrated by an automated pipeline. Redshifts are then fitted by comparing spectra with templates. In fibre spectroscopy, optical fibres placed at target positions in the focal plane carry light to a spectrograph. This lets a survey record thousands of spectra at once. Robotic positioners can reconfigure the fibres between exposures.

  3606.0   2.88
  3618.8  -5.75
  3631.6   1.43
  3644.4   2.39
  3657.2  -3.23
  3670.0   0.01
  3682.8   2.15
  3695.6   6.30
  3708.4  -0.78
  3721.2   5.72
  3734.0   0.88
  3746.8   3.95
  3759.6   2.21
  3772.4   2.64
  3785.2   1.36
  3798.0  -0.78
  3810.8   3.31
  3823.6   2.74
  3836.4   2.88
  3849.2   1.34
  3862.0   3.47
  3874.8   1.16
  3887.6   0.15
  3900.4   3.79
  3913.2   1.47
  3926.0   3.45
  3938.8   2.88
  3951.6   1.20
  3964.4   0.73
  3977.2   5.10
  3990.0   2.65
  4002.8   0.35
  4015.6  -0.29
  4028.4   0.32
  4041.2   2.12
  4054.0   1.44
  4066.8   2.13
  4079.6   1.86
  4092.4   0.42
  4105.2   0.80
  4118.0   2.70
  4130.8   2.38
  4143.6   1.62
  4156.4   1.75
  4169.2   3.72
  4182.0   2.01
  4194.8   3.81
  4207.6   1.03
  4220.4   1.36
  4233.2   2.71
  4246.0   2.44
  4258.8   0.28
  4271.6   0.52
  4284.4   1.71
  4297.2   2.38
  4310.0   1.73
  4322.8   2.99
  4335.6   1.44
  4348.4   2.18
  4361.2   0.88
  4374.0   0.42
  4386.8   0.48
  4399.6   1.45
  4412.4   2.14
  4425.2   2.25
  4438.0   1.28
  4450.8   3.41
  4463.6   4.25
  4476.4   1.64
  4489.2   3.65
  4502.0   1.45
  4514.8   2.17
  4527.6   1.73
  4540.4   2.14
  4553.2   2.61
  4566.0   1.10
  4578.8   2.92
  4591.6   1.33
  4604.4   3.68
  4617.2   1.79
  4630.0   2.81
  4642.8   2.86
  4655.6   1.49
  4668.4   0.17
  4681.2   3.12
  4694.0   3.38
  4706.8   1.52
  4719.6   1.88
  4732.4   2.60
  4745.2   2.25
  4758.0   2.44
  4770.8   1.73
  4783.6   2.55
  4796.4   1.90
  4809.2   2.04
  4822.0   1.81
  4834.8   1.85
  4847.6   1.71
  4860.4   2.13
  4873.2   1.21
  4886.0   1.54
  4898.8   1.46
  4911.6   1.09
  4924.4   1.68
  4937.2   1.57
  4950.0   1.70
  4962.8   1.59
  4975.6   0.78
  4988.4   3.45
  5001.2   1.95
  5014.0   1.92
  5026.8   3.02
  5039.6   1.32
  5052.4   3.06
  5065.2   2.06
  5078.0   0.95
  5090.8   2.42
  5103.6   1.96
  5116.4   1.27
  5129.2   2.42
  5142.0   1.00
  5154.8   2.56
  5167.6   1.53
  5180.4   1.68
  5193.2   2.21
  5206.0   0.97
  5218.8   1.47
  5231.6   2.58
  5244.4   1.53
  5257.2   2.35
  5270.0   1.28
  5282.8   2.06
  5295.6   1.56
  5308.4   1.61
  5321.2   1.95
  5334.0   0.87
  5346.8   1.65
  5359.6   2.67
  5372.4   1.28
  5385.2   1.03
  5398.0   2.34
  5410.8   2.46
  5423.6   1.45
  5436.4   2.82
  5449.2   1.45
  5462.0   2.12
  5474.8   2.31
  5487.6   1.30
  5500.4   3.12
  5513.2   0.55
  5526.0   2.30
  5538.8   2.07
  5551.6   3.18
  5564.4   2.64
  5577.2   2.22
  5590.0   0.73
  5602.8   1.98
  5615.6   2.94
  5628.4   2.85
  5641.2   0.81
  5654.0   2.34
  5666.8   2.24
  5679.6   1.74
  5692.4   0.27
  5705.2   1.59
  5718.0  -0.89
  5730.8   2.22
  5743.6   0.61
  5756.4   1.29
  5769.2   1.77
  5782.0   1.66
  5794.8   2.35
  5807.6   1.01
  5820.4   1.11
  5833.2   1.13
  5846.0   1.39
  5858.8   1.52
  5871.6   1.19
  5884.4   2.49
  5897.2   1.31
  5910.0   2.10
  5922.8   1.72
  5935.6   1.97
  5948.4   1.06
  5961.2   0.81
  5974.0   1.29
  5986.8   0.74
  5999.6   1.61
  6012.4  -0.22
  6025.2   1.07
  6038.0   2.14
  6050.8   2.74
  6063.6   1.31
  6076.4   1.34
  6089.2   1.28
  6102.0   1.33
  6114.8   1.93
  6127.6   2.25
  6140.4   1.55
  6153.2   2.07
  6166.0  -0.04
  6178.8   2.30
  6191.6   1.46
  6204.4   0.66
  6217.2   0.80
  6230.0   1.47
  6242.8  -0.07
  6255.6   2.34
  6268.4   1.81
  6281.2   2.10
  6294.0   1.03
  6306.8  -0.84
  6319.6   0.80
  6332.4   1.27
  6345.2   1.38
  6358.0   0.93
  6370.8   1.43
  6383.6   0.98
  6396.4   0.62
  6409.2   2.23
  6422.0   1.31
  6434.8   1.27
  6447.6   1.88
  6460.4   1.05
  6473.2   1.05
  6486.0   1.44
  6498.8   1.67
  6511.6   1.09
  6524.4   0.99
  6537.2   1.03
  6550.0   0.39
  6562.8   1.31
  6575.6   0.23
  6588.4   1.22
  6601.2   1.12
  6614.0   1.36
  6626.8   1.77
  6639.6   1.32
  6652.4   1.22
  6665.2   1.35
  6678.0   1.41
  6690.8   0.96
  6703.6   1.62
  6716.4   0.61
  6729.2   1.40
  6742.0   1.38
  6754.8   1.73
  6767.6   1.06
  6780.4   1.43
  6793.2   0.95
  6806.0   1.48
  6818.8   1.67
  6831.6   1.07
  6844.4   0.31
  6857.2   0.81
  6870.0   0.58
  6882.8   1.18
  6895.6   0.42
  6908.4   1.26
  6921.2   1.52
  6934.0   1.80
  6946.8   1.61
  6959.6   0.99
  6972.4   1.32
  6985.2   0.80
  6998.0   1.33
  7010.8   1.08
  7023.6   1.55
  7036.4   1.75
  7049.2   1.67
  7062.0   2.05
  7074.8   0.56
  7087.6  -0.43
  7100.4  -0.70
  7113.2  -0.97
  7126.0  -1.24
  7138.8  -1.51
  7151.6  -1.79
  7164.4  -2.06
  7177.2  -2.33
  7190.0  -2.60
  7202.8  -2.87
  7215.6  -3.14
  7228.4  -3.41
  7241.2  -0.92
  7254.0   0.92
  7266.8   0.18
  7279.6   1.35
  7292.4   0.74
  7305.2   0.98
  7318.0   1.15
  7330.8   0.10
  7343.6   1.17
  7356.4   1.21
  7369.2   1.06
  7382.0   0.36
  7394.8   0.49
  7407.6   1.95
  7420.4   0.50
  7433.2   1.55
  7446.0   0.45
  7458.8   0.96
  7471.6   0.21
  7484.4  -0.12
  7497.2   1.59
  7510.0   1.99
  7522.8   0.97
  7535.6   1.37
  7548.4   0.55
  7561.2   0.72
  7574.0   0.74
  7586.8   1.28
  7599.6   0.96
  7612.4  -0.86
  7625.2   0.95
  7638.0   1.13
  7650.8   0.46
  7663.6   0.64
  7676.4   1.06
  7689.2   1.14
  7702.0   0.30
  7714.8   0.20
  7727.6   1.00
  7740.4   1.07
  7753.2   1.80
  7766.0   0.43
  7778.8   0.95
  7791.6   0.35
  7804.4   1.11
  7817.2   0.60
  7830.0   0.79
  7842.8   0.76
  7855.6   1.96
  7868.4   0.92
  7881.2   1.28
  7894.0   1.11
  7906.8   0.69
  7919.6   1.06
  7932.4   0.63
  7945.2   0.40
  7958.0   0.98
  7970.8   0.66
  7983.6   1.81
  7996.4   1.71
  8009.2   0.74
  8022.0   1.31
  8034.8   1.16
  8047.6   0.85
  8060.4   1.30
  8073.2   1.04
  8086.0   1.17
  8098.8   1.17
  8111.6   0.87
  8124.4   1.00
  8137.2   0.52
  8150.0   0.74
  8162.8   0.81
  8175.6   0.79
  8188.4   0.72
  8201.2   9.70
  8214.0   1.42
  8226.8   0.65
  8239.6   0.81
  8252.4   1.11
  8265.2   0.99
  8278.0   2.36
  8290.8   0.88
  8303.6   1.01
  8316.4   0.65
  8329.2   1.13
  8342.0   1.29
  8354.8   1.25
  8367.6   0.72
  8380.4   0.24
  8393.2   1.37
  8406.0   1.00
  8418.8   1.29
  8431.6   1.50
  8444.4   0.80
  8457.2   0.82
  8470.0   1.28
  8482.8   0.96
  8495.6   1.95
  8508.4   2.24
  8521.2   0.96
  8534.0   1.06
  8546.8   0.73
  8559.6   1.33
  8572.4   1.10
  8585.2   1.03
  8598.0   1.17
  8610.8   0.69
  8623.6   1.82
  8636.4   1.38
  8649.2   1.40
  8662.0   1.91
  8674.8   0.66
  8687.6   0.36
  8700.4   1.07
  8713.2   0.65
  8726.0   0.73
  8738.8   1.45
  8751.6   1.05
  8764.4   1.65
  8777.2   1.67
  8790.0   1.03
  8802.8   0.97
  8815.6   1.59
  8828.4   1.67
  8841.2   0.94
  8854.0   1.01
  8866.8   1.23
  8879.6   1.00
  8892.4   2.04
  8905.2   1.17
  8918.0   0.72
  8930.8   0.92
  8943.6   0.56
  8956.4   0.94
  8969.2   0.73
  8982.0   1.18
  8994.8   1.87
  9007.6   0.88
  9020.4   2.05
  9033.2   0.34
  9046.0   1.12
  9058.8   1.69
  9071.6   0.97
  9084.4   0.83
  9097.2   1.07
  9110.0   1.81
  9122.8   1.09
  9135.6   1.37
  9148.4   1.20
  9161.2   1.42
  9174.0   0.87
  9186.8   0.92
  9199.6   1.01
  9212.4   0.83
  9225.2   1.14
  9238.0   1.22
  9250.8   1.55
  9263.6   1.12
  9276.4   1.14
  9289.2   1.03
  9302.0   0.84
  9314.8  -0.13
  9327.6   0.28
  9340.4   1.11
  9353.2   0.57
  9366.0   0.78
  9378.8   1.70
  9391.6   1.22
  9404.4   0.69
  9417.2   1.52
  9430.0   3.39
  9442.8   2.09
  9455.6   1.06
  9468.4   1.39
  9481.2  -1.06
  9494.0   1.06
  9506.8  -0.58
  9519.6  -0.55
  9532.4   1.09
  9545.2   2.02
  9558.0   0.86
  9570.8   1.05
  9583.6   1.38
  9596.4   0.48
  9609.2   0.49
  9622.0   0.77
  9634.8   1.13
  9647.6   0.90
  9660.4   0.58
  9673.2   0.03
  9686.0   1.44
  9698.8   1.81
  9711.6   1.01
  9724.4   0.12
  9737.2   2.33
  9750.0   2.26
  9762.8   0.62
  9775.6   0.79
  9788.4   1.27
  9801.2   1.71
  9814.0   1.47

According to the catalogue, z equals 1.20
